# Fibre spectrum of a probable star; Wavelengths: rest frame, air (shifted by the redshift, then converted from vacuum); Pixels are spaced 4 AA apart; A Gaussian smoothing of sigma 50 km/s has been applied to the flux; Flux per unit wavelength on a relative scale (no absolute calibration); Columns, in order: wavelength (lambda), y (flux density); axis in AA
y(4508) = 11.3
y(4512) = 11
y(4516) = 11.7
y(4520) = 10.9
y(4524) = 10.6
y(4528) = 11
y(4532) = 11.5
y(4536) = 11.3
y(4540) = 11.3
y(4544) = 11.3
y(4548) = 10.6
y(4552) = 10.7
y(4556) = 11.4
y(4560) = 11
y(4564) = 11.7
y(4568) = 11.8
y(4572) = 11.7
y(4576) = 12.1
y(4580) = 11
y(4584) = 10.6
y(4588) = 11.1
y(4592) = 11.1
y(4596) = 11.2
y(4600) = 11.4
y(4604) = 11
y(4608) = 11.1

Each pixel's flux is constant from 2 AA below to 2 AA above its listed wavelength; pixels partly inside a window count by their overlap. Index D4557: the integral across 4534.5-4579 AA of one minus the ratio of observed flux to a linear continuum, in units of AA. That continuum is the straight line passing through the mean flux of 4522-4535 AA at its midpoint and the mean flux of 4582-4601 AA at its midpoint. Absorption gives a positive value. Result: -1.2 AA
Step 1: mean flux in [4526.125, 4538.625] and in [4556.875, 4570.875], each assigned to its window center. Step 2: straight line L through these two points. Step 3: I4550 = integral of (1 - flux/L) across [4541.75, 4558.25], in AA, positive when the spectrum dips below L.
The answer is 0.57 AA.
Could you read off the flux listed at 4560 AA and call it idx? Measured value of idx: 11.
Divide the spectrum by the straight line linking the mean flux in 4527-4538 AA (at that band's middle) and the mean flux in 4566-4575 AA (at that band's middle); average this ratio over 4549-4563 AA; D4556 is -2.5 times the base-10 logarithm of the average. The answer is 0.053 mag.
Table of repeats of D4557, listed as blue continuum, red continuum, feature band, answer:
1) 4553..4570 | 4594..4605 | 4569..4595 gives 0.07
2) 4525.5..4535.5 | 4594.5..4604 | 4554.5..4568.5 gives -0.26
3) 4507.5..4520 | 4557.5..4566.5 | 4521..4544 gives 0.34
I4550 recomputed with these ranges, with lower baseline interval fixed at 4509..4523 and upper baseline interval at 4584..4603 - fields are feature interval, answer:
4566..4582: -0.7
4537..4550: 0.1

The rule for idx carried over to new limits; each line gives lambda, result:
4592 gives 11.1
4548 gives 10.6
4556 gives 11.4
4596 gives 11.2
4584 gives 10.6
